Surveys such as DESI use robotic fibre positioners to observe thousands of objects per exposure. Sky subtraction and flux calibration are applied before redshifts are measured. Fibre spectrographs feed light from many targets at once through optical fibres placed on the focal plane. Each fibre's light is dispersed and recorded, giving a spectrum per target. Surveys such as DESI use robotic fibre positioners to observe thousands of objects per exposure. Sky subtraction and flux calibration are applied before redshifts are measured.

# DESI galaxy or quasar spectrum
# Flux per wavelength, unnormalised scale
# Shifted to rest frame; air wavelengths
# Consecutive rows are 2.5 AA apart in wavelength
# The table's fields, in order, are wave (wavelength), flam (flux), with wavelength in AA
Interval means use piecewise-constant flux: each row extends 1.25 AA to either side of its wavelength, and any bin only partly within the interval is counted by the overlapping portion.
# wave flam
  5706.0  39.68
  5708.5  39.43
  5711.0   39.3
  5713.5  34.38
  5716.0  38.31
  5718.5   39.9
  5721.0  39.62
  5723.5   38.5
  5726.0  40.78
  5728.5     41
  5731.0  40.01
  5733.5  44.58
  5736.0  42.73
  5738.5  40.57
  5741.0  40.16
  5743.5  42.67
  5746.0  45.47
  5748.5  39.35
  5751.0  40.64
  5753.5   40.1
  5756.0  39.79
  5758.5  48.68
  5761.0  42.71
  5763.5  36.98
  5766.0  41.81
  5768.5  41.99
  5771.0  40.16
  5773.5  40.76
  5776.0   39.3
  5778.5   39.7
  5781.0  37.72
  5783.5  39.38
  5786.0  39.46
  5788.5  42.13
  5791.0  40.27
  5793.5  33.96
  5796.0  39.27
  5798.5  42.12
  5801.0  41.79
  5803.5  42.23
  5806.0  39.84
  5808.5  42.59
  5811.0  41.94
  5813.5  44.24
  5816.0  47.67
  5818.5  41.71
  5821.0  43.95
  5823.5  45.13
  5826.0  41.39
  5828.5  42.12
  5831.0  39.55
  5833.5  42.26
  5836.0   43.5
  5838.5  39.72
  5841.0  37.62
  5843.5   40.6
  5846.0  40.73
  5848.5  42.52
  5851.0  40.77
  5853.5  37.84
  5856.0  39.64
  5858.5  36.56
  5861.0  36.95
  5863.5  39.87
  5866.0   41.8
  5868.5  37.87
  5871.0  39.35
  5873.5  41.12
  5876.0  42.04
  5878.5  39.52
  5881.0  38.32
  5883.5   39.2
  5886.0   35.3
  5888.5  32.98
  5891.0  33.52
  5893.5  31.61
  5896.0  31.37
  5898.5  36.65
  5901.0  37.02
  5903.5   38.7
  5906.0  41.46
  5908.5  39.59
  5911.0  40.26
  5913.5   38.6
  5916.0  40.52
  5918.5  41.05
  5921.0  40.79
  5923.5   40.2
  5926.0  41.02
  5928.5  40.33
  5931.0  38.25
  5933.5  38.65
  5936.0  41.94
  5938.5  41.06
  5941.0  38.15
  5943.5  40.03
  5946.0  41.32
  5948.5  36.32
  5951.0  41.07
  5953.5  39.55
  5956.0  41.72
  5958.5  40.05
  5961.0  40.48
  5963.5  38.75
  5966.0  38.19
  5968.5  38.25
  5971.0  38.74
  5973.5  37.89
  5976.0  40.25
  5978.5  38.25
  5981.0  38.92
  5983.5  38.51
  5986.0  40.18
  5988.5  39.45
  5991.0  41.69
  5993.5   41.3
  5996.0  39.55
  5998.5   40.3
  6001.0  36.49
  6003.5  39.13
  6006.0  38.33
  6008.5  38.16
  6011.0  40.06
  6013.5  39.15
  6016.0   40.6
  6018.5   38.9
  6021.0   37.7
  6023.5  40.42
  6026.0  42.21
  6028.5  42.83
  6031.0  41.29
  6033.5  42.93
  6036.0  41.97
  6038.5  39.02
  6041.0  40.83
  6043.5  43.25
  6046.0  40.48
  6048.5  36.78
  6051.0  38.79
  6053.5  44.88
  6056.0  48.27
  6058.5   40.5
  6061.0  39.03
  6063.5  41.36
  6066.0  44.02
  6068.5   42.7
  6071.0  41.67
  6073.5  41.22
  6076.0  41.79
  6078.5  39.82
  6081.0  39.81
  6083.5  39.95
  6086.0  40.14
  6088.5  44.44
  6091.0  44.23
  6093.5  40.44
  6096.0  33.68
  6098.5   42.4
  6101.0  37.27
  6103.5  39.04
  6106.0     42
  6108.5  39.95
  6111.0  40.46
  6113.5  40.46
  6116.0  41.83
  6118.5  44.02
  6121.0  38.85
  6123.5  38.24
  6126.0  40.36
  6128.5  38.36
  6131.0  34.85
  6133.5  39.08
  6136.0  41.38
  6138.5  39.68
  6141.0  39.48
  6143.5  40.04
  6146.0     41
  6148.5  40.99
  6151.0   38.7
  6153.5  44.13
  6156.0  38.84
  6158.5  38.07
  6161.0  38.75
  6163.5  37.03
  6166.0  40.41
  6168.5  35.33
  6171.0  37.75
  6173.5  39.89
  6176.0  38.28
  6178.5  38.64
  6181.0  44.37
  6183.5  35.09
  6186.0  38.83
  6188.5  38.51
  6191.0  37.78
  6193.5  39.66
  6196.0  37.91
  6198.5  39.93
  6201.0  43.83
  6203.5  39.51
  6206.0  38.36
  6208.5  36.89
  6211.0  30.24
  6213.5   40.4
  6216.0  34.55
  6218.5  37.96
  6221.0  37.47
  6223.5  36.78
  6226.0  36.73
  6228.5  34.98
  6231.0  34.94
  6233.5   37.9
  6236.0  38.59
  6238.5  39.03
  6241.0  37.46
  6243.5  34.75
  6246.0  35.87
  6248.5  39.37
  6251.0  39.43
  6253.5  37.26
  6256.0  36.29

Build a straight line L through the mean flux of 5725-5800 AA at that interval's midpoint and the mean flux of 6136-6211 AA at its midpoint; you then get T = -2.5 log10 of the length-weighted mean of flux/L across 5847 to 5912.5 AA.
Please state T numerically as 0.06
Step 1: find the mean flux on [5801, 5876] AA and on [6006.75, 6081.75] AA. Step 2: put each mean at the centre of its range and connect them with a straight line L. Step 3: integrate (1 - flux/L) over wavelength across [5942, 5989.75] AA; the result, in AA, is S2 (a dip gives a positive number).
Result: 2.0 AA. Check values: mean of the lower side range 41.1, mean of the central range 39.4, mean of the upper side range 41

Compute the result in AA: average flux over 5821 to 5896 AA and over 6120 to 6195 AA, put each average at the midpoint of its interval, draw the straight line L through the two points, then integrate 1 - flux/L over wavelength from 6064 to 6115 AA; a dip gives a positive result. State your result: -2.19 AA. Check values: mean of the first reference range 39.2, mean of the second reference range 39.1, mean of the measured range 40.8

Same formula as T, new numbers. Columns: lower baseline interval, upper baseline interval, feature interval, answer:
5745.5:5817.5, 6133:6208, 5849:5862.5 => 0.06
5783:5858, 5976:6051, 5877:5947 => 0.06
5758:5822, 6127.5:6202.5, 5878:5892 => 0.12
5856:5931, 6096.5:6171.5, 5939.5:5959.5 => -0.03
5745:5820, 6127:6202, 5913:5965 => 0.01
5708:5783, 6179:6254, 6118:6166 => -0.04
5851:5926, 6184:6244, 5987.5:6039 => -0.06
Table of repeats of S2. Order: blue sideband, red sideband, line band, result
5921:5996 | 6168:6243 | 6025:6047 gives -1.4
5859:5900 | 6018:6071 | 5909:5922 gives -0.7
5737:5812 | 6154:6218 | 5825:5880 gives 0.3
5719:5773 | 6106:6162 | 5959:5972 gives 0.5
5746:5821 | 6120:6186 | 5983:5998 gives -0.1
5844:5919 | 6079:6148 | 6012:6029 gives -0.3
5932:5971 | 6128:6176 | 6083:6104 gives -0.5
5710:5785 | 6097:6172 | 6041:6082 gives -1.8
